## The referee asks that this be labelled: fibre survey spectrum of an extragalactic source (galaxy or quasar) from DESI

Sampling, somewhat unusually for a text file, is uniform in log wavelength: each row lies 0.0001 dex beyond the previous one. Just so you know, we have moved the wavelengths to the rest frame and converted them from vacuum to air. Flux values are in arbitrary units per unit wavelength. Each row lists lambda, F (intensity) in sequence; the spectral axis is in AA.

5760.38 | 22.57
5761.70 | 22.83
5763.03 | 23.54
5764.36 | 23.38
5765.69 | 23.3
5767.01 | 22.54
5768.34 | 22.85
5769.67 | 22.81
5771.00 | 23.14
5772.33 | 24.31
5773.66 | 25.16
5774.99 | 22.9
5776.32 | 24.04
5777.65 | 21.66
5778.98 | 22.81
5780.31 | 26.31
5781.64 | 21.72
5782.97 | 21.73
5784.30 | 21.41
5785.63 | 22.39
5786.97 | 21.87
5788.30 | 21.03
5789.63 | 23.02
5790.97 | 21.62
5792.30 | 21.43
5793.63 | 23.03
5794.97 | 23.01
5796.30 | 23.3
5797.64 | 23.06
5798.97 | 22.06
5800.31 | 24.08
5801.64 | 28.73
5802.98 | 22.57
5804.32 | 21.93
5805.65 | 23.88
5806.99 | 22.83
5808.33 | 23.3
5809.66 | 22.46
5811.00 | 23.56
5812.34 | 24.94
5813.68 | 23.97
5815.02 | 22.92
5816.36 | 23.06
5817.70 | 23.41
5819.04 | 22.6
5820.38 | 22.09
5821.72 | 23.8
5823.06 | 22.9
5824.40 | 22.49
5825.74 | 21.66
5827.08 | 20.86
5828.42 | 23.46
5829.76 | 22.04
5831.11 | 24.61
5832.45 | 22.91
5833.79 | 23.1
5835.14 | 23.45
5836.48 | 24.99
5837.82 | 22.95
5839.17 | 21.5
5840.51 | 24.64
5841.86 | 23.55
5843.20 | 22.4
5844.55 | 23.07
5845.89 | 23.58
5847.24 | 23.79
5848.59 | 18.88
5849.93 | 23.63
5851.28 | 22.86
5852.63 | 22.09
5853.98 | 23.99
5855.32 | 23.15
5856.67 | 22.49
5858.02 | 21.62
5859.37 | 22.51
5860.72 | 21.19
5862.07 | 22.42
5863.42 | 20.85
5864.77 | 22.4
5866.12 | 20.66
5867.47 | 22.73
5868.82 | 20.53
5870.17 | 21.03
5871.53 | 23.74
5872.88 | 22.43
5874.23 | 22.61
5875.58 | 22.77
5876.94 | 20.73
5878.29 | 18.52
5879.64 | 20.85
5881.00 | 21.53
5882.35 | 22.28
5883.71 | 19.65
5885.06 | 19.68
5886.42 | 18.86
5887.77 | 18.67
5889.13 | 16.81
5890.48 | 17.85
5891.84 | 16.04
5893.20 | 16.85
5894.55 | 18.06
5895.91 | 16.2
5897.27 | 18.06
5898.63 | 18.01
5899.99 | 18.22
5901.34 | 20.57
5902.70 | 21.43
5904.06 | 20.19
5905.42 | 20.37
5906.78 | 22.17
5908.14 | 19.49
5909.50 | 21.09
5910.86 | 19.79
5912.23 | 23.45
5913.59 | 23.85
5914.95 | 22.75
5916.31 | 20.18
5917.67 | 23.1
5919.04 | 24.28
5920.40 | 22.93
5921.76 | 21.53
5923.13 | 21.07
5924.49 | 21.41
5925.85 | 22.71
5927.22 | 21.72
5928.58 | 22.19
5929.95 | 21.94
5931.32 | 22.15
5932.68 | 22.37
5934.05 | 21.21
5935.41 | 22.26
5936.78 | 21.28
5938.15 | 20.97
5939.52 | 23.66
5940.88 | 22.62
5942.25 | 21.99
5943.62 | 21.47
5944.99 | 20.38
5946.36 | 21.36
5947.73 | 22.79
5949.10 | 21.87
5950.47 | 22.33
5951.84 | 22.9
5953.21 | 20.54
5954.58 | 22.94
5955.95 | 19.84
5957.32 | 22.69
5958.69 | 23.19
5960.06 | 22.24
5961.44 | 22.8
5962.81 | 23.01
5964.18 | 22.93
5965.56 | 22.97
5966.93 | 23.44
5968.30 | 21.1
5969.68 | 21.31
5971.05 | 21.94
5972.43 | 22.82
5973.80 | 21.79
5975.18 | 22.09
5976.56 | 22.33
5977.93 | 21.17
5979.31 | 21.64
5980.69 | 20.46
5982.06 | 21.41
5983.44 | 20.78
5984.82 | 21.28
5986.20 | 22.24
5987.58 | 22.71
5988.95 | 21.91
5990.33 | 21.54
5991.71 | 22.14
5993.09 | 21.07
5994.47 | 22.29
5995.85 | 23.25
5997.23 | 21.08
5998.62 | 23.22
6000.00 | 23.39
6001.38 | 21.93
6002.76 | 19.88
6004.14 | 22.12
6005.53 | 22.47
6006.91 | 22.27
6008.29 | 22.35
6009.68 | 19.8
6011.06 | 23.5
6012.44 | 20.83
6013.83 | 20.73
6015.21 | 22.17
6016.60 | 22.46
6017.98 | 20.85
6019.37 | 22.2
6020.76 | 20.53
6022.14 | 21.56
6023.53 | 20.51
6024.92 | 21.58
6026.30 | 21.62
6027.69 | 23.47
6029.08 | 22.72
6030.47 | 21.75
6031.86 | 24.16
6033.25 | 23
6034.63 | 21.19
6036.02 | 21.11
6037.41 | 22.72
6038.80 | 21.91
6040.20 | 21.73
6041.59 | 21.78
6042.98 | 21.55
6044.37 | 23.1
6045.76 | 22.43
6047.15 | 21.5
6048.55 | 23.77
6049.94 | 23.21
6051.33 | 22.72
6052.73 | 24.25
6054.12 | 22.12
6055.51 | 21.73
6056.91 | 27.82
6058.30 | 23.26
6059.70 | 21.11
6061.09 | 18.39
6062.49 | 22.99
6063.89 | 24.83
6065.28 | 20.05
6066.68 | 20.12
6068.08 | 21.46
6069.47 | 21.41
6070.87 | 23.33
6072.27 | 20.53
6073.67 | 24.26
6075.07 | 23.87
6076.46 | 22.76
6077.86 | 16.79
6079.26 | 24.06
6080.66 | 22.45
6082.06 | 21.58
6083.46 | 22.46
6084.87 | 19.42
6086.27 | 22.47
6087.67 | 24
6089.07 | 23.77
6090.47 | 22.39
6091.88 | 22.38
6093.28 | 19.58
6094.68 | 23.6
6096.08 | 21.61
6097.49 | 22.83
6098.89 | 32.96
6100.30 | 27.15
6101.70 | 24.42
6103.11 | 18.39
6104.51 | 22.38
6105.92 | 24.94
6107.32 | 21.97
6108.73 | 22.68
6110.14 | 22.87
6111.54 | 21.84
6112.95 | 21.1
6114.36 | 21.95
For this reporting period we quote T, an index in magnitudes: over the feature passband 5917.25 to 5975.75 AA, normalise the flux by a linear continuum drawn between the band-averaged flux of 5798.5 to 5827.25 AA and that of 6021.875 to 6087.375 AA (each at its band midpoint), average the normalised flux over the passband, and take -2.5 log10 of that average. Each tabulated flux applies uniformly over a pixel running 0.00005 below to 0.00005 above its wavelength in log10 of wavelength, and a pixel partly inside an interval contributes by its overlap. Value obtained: 0.03 mag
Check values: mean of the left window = 23.2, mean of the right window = 22.2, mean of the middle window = 22.1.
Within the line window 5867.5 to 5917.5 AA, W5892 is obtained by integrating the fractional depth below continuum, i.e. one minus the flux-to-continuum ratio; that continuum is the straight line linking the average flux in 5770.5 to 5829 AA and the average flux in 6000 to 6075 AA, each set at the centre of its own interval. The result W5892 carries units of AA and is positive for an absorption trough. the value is 5.4 AA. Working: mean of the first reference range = 23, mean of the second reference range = 22.1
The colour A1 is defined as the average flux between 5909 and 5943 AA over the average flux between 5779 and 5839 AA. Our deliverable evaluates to 1.0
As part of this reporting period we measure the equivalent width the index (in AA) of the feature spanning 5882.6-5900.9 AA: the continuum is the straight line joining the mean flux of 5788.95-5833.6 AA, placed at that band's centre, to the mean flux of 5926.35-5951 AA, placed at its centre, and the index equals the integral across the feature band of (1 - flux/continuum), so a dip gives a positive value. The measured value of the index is 3.5 AA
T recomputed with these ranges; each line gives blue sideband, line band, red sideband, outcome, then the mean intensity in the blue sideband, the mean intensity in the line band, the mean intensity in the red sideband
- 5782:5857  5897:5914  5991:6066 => 0.11 mag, 22.9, 20.5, 22.2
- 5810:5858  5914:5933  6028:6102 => 0.03 mag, 23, 22.2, 22.6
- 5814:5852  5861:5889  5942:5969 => 0.08 mag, 22.9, 21.1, 22.1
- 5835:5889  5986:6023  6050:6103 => 0.03 mag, 21.9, 21.9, 22.7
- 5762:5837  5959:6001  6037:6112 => 0.03 mag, 23.1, 22.1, 22.6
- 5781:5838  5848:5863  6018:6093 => 0.03 mag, 22.9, 22.3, 22.2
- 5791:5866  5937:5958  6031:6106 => 0.04 mag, 22.9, 21.9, 22.6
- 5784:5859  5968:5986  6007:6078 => 0.04 mag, 22.9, 21.6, 22.1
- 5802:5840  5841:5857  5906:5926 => 0.00 mag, 23.1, 22.8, 22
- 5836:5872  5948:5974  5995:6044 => -0.01 mag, 22.5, 22.3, 21.9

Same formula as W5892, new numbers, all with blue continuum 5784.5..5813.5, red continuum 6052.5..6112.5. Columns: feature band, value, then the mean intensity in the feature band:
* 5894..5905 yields 1.92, 18.9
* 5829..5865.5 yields 0.33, 22.8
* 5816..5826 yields 0.10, 22.8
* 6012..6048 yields 1.25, 21.9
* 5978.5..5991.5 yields 0.68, 21.6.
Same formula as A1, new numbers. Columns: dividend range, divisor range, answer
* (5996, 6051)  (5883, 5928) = 1.09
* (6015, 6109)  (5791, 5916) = 1.03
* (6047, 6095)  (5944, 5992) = 1.02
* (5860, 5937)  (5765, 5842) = 0.90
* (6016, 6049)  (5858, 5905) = 1.09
